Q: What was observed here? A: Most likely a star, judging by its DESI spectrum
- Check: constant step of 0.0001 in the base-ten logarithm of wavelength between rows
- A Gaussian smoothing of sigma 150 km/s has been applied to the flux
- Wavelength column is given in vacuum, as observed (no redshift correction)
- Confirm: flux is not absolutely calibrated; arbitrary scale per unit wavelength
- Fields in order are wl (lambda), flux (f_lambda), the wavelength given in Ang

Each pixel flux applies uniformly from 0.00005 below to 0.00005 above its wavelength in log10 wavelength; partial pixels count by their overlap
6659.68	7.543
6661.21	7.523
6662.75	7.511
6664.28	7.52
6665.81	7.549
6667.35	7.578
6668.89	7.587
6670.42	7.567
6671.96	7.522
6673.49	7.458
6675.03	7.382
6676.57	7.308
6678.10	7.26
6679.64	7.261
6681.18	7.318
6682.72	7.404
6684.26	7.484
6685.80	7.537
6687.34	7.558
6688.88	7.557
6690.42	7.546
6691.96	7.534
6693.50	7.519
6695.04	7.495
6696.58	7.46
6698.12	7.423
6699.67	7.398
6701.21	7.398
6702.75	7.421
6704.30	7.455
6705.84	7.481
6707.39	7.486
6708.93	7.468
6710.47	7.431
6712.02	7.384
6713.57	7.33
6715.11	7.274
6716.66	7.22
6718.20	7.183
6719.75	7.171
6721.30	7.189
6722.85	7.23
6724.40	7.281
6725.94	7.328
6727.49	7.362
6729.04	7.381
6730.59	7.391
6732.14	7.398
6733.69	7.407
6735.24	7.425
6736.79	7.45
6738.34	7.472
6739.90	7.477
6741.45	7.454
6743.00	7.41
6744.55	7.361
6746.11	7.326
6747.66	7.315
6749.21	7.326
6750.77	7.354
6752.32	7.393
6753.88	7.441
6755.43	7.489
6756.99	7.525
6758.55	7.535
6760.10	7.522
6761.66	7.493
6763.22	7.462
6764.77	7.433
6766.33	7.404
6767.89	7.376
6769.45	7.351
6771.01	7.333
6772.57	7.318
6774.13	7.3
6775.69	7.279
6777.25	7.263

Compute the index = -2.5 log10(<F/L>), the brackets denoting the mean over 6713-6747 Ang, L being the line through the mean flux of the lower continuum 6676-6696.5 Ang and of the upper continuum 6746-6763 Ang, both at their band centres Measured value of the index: 0.014 mag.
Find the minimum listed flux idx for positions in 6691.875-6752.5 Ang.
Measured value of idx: 7.171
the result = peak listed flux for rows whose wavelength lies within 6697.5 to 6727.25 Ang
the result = 7.486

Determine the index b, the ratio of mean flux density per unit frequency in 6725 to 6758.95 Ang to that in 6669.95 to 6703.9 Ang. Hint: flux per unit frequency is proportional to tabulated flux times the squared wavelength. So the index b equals 1.01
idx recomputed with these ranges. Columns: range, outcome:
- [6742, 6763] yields 7.315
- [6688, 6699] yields 7.423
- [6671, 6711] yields 7.26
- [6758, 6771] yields 7.351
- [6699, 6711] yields 7.398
